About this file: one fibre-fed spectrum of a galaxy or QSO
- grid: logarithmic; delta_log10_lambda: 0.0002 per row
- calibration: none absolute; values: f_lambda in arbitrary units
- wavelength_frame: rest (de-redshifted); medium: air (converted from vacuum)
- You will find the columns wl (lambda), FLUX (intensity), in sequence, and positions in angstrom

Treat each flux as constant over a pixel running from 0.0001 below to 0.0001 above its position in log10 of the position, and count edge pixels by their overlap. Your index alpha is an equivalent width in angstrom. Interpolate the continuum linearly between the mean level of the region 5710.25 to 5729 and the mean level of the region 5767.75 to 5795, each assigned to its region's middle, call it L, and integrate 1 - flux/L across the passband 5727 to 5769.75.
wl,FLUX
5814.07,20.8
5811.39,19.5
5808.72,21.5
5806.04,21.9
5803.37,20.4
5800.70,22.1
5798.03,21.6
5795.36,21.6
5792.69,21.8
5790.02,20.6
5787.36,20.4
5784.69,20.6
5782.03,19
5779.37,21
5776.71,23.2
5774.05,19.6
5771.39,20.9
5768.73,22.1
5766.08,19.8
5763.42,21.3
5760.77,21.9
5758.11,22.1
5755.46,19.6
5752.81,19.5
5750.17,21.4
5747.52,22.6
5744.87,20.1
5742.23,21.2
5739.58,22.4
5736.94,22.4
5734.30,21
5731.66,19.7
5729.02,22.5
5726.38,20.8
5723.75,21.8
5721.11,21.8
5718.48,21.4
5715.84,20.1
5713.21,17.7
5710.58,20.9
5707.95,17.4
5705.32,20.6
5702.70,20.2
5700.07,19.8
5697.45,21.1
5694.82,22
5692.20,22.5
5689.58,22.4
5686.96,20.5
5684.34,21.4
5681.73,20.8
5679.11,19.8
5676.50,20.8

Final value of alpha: -0.8 angstrom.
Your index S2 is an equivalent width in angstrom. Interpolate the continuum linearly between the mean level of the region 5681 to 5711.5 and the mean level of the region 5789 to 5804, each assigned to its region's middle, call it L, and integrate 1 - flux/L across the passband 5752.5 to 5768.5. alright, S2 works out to 0.2 angstrom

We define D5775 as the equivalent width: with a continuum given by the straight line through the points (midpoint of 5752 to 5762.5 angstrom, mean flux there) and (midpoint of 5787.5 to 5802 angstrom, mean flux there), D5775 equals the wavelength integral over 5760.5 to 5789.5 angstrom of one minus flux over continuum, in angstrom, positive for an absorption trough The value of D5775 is 0.4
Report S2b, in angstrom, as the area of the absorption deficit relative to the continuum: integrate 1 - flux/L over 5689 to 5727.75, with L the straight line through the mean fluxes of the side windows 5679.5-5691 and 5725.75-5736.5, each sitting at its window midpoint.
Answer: 0.9 angstrom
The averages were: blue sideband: 21.2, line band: 20.7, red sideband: 21.1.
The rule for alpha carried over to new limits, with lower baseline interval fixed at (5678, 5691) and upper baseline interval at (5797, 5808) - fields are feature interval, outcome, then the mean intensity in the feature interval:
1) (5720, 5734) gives -0.1 angstrom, 21.3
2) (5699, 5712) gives 0.8 angstrom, 19.8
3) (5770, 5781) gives 0.1 angstrom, 21.1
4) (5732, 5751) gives -0.2 angstrom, 21.5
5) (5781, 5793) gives 0.6 angstrom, 20.4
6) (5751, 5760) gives 0.3 angstrom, 20.6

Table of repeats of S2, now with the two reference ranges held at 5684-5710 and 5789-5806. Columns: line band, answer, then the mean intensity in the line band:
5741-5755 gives 0.1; 20.9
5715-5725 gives -0.2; 21.3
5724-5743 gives -0.4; 21.5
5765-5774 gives 0.2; 20.8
